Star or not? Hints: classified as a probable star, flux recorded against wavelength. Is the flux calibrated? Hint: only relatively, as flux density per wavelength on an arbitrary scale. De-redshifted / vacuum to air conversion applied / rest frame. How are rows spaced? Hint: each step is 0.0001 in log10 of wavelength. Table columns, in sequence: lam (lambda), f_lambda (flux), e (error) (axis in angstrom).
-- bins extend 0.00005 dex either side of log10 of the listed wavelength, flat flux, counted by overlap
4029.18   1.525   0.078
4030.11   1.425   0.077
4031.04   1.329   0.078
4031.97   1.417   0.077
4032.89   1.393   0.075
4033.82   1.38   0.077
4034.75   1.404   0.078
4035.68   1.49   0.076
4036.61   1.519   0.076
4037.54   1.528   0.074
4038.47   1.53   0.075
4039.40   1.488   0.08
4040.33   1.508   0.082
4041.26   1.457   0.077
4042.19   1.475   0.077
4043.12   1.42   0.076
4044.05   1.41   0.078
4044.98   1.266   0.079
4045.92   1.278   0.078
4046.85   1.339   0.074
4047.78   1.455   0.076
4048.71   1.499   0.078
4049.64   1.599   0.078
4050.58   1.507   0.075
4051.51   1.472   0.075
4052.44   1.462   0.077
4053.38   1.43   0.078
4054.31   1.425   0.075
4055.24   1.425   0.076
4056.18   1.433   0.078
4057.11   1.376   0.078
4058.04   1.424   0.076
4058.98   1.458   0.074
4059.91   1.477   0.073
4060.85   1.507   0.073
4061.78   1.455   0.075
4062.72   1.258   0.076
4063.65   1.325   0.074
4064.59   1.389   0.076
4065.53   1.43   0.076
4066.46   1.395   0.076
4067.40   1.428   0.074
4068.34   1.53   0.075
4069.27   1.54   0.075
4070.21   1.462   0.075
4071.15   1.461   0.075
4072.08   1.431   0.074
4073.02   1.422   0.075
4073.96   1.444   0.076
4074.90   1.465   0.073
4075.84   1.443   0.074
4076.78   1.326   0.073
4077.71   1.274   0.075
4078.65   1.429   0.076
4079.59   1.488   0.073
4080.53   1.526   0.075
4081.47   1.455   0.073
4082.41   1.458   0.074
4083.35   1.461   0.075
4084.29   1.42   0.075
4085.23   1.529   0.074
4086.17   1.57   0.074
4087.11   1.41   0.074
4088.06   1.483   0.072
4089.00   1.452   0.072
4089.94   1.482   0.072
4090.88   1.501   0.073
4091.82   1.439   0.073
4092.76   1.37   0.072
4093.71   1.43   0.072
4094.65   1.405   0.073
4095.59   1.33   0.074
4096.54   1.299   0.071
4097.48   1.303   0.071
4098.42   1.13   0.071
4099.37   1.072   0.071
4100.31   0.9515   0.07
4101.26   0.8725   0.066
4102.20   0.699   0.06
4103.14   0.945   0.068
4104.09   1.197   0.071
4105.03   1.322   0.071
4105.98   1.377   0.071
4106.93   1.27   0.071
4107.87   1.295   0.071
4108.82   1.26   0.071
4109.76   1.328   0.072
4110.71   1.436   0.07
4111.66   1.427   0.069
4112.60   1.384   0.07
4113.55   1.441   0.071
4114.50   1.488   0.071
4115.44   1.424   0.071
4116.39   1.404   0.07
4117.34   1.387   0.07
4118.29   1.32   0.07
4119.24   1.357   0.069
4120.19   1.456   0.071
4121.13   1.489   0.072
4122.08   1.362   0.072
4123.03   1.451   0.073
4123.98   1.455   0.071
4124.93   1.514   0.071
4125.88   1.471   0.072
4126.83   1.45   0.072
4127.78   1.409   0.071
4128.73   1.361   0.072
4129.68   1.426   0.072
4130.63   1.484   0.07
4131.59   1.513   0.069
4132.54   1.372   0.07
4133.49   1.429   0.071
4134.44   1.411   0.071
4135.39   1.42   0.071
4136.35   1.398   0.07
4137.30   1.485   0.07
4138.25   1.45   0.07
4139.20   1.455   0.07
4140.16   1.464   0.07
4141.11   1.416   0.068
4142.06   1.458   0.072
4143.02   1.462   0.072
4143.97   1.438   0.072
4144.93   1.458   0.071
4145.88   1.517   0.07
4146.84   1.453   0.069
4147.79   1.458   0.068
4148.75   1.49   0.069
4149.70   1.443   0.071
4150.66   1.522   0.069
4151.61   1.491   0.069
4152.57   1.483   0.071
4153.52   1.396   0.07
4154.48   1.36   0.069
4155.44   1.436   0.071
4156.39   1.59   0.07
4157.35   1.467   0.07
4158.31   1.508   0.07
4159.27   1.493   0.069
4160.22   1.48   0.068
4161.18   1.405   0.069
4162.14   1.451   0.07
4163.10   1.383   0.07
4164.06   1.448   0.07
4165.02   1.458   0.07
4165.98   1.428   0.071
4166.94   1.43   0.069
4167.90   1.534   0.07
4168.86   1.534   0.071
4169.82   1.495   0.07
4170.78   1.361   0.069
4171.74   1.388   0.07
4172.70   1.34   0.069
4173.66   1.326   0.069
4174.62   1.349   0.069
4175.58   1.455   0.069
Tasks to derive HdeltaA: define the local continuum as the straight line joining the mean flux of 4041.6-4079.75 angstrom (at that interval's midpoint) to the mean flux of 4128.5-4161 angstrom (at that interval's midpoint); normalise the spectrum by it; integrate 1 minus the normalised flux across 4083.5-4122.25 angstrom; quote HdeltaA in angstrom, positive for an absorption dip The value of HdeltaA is 3.0 angstrom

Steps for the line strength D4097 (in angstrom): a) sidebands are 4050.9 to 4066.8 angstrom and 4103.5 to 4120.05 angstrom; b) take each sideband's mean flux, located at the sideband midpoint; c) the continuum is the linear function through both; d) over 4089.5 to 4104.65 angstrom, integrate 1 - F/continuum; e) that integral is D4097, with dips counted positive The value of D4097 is 1.8 angstrom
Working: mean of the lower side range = 1.42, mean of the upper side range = 1.36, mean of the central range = 1.21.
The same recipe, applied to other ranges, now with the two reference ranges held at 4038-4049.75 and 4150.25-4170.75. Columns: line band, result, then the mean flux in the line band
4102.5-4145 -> 1.7 angstrom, 1.4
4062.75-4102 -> 1.6 angstrom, 1.38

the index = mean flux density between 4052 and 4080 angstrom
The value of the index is 1.43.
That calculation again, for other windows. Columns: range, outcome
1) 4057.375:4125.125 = 1.38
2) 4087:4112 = 1.27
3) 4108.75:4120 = 1.39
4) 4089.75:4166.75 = 1.39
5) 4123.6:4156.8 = 1.45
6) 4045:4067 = 1.42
